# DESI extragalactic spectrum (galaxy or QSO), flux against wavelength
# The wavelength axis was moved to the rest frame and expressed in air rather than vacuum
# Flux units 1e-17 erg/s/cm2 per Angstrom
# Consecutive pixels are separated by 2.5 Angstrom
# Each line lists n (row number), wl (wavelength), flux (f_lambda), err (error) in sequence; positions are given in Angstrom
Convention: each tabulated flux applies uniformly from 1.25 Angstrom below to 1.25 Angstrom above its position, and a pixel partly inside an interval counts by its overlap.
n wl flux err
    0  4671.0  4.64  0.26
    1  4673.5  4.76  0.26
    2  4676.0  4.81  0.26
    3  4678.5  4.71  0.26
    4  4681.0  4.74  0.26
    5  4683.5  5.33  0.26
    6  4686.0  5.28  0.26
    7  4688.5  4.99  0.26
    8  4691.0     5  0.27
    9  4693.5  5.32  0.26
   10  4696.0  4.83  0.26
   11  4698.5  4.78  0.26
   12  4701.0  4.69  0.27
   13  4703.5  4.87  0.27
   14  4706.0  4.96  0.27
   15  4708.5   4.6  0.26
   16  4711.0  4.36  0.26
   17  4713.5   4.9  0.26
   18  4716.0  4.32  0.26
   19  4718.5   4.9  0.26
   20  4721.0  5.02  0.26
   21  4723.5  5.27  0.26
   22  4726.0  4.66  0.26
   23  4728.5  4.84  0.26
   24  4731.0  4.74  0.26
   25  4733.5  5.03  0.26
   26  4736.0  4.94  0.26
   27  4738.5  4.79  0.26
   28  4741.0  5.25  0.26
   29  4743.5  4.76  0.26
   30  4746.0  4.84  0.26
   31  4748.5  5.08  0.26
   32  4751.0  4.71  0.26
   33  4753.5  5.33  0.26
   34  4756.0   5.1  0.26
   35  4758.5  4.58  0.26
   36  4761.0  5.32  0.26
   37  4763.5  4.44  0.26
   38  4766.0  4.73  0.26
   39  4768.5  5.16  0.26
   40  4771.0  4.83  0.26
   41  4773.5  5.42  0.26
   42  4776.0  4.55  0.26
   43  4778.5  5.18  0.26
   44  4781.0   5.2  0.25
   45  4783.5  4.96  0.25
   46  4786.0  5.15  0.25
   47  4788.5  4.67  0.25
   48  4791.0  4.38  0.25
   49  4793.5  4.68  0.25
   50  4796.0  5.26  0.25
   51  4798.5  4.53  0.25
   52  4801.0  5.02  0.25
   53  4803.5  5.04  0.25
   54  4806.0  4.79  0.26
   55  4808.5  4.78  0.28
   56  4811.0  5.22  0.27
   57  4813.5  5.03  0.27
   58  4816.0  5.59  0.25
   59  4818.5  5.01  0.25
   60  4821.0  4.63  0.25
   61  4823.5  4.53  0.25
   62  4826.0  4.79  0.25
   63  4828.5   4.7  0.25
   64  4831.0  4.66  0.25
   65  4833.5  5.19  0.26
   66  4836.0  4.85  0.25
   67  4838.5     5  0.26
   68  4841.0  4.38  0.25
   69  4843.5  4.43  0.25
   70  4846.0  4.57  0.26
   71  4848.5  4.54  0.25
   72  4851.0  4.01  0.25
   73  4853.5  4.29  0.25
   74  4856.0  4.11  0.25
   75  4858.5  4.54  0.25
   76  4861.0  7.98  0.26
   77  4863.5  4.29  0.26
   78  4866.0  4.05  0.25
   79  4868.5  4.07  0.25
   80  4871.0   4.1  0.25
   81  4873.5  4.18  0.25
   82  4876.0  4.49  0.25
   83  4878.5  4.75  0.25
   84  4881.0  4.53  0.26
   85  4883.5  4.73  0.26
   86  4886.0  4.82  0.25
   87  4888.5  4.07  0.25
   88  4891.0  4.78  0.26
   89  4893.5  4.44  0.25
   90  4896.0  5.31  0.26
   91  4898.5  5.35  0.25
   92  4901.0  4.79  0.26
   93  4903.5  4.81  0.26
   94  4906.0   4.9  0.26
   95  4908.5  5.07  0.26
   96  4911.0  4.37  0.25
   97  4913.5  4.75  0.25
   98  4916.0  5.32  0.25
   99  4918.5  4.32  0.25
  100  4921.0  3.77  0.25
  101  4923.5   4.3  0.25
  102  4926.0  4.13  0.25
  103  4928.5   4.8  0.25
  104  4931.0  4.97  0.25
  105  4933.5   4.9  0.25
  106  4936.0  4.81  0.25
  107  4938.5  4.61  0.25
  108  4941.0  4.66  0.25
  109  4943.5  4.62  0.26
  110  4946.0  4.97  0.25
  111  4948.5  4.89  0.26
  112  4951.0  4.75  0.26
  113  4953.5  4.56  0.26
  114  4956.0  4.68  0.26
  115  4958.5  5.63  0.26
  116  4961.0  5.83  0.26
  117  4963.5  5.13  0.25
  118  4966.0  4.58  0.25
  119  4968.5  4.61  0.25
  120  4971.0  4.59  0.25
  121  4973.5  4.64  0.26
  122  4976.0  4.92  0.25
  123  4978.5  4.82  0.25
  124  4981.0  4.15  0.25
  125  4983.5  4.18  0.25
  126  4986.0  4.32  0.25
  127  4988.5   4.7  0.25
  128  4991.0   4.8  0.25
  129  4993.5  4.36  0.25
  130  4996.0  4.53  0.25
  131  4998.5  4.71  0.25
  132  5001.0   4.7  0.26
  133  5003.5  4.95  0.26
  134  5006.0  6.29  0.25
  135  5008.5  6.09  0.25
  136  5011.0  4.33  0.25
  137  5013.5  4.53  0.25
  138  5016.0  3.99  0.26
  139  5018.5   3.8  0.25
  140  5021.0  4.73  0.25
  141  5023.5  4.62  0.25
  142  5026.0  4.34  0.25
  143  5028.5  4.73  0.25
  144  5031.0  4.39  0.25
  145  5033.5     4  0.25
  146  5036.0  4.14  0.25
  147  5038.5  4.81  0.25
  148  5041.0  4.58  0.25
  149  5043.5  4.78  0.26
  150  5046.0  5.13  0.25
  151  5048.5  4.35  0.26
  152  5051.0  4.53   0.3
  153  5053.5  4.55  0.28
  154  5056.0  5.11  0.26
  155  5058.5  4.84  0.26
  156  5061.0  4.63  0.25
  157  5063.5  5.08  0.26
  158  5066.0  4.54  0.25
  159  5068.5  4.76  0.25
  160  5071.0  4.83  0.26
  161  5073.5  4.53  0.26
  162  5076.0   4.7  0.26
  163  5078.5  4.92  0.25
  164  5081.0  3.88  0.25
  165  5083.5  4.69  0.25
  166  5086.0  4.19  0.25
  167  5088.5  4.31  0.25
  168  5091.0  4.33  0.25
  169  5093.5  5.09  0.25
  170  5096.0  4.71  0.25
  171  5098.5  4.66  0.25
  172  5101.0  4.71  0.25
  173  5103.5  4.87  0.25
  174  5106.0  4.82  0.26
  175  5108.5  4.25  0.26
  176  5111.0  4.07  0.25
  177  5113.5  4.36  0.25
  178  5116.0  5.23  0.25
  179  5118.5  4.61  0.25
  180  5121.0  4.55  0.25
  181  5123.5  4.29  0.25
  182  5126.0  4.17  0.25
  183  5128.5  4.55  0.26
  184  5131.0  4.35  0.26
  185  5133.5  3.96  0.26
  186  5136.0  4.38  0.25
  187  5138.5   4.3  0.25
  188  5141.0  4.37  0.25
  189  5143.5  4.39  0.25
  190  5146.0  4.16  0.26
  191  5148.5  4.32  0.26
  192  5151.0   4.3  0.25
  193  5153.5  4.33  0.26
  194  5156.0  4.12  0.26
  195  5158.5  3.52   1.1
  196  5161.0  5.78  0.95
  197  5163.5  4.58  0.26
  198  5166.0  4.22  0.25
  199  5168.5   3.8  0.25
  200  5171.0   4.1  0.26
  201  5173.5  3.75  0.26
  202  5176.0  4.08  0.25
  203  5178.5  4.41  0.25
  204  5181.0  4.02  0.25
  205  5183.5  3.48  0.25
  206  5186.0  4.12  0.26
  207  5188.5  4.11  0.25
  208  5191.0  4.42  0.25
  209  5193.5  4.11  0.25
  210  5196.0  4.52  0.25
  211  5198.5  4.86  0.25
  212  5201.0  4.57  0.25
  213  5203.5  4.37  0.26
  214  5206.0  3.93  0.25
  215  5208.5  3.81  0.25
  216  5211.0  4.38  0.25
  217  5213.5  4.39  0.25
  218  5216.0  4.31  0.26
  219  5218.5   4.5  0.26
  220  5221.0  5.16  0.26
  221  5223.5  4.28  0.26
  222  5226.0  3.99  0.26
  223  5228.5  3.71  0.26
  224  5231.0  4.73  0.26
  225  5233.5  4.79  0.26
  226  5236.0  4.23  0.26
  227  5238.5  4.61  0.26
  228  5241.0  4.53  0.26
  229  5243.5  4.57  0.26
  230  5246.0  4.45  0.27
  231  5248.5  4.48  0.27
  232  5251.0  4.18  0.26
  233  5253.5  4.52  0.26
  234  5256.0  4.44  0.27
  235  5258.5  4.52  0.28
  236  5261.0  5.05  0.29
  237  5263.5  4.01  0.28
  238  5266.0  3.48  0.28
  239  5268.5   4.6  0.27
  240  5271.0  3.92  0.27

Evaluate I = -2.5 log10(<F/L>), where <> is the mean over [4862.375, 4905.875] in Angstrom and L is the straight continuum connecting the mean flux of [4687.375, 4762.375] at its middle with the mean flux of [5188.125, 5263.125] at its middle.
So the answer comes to 0.04 mag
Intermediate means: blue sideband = 4.89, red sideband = 4.42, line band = 4.57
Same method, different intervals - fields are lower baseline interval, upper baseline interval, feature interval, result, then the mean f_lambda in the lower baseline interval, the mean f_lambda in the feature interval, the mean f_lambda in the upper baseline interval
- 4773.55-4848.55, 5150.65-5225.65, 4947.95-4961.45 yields -0.09 mag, 4.86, 5.02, 4.27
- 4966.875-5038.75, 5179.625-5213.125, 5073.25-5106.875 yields -0.04 mag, 4.61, 4.6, 4.21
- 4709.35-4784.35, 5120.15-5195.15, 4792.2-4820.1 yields -0.04 mag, 4.91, 4.99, 4.23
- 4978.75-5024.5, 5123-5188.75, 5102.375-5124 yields -0.06 mag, 4.66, 4.57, 4.22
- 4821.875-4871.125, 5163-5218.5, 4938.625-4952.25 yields -0.05 mag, 4.67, 4.76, 4.2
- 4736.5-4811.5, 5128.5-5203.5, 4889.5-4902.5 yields -0.04 mag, 4.92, 4.92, 4.26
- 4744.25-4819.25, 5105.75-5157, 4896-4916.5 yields -0.04 mag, 4.95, 4.93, 4.37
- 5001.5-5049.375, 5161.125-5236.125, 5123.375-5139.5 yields 0.04 mag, 4.67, 4.29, 4.28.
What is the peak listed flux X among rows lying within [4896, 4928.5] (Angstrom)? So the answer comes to 5.35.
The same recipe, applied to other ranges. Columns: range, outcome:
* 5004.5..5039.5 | 6.29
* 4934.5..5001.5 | 5.83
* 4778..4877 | 7.98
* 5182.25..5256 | 5.16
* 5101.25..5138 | 5.23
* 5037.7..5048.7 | 5.13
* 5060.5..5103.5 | 5.09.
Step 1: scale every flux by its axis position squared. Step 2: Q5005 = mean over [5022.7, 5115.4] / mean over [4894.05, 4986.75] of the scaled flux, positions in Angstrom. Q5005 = 1.02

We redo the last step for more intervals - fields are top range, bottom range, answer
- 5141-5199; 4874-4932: 1.01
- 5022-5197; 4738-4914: 1.04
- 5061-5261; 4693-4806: 1.07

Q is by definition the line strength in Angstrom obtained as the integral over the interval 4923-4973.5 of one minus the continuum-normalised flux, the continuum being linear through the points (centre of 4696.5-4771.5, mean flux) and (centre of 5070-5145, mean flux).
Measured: -1.6 Angstrom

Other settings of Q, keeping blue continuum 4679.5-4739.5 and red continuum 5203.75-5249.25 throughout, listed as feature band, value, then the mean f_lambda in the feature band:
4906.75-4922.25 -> 0.2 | 4.61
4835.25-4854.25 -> 1.0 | 4.51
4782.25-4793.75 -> 0.1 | 4.78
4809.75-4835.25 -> -0.9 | 4.93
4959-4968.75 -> -1.0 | 5.13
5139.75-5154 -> 0.5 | 4.31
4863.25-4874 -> 1.4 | 4.12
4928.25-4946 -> -0.5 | 4.78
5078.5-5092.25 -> 0.5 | 4.34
